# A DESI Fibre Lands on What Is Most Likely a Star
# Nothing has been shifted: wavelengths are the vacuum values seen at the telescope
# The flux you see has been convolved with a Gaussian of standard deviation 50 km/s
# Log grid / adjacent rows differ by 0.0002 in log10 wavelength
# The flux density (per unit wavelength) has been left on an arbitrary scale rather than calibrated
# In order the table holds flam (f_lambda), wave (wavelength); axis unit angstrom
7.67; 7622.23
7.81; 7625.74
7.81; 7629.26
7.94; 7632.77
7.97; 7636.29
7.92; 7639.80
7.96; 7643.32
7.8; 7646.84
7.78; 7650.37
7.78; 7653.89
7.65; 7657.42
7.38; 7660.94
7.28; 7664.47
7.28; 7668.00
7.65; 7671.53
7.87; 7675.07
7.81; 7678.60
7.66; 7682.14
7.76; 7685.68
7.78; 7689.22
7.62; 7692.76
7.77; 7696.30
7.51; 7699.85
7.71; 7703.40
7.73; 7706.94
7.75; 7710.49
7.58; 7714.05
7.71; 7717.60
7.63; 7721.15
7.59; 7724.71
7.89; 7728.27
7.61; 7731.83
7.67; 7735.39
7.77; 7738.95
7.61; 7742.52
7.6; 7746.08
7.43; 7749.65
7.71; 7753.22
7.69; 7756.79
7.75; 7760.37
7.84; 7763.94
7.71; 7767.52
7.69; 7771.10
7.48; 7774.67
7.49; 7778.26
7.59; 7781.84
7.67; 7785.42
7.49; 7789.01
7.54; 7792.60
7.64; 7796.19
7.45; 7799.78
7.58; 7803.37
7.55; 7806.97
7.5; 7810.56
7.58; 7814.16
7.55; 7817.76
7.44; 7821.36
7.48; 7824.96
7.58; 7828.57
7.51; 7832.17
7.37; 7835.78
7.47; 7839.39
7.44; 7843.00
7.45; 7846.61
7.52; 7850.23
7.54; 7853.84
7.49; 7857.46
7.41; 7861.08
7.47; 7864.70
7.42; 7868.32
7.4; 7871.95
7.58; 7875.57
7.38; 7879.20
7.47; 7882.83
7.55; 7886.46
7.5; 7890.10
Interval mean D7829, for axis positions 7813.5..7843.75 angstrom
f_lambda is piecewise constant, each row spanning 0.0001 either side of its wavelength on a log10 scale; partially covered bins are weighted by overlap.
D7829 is 7.49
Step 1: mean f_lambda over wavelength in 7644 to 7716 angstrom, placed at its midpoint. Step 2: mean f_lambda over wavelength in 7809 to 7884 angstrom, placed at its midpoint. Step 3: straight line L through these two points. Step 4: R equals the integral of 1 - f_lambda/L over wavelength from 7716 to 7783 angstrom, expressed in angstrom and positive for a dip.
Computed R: -0.63 angstrom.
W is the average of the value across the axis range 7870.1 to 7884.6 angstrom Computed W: 7.46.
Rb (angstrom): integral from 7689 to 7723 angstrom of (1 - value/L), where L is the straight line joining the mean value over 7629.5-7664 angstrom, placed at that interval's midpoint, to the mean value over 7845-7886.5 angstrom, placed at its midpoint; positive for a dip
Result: 0.1 angstrom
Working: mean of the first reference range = 7.78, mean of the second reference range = 7.47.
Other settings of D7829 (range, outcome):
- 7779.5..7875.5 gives 7.51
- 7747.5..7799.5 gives 7.62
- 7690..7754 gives 7.66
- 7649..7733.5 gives 7.66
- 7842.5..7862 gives 7.48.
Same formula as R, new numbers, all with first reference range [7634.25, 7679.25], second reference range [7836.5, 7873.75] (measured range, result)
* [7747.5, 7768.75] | -0.3 angstrom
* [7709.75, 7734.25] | -0.2 angstrom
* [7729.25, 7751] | -0.1 angstrom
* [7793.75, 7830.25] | -0.1 angstrom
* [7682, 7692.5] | -0.1 angstrom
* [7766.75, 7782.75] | -0.1 angstrom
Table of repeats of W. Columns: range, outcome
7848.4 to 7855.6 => 7.53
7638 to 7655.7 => 7.85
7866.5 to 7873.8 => 7.41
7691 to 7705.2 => 7.65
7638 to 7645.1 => 7.95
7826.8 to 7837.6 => 7.49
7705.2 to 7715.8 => 7.68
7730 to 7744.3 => 7.67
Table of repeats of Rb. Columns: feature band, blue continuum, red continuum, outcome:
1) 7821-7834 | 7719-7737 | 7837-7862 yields 0.00 angstrom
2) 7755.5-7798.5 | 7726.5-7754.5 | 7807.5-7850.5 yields -0.21 angstrom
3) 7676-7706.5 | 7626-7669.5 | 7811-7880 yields -0.17 angstrom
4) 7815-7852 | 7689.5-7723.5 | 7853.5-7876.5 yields 0.11 angstrom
